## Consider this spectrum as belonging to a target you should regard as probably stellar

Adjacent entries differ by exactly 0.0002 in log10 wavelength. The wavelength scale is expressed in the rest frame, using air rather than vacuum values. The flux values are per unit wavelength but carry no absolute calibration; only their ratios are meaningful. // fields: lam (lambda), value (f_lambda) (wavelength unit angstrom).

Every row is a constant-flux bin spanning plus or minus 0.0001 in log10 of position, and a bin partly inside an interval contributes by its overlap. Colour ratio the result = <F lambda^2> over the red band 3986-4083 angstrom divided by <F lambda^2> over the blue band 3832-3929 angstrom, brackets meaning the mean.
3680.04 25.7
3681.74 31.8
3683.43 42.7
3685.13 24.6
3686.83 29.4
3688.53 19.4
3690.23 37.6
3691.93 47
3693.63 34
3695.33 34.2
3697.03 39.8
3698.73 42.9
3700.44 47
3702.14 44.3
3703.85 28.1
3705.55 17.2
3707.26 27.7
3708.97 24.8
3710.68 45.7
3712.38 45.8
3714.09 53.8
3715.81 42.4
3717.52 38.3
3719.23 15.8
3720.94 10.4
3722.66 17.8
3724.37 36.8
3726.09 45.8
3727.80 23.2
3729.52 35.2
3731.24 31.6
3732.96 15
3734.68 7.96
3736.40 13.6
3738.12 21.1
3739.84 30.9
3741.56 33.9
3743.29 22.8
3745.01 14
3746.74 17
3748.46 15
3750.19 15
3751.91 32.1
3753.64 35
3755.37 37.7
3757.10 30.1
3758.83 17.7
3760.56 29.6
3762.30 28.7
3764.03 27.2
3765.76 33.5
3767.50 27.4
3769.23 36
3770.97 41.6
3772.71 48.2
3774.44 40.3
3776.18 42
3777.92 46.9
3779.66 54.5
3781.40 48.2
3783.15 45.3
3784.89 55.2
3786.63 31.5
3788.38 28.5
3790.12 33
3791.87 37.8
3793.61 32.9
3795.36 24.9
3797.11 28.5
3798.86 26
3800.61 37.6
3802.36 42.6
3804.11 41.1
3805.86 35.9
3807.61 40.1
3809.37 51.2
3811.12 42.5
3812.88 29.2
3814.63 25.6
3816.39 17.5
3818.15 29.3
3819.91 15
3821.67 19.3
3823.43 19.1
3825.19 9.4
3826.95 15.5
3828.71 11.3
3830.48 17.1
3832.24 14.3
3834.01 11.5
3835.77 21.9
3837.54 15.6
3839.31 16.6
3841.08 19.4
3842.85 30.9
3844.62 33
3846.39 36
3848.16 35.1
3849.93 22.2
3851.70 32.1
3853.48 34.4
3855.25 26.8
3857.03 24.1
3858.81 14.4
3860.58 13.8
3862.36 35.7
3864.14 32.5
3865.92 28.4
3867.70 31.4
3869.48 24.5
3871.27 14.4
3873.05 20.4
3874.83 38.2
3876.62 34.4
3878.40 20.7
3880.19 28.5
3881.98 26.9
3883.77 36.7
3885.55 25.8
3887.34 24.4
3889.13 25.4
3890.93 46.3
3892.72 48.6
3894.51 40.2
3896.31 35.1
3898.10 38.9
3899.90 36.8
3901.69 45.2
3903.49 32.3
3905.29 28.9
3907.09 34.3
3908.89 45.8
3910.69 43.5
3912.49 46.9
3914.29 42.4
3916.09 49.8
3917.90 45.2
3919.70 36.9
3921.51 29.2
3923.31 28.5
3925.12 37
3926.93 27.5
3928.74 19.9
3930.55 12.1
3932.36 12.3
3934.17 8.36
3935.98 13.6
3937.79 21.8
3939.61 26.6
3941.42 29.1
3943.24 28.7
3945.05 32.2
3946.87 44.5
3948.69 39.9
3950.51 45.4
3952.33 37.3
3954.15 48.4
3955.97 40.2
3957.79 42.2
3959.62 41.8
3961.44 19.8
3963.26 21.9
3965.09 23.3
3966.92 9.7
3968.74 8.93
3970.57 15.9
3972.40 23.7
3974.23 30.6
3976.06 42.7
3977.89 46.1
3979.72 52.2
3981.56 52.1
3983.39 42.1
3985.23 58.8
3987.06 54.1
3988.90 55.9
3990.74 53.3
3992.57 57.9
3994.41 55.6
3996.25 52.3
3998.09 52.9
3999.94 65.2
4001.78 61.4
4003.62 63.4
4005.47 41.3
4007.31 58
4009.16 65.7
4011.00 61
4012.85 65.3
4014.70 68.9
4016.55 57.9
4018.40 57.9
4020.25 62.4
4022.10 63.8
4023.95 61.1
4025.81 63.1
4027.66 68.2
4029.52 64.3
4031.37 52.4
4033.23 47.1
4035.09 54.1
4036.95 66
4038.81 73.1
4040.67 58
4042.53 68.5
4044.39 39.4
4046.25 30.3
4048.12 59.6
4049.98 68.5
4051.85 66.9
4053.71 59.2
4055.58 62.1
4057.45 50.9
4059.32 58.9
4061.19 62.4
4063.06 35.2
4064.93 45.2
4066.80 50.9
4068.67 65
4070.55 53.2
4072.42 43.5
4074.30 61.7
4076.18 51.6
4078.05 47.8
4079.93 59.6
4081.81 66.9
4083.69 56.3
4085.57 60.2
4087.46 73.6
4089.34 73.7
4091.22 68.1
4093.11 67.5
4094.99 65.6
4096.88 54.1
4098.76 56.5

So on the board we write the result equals 2.00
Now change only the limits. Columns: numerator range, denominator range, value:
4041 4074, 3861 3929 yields 1.74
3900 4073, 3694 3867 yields 1.71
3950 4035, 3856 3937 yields 1.66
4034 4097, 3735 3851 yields 2.29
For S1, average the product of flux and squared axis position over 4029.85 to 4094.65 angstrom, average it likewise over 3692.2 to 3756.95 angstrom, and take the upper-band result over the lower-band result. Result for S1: 2.32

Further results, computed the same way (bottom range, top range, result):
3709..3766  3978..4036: 2.39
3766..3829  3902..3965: 1.04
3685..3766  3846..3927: 1.21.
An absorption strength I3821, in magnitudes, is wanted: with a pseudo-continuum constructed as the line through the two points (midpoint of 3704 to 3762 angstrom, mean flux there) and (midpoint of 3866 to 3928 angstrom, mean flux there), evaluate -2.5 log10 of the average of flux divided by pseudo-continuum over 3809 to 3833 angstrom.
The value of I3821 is 0.37 mag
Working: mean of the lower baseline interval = 27.3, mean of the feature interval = 22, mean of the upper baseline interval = 34.3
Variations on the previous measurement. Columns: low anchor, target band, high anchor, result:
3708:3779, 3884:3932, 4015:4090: 0.26 mag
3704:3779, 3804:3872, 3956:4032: 0.42 mag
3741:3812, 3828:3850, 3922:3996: 0.48 mag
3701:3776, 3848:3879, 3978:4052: 0.50 mag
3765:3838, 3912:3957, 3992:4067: 0.41 mag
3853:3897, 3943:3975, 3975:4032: 0.46 mag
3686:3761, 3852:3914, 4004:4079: 0.34 mag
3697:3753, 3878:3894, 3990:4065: 0.36 mag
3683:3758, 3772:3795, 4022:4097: -0.18 mag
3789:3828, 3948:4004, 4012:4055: 0.24 mag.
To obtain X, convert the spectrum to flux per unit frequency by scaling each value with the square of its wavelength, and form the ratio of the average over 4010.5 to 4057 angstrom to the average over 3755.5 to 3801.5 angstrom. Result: 1.9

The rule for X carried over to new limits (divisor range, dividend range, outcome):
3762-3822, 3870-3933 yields 0.98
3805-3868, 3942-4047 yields 2.10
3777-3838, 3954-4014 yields 1.64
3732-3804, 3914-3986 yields 1.12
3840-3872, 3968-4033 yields 2.11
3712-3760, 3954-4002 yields 1.76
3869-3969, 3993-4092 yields 1.96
